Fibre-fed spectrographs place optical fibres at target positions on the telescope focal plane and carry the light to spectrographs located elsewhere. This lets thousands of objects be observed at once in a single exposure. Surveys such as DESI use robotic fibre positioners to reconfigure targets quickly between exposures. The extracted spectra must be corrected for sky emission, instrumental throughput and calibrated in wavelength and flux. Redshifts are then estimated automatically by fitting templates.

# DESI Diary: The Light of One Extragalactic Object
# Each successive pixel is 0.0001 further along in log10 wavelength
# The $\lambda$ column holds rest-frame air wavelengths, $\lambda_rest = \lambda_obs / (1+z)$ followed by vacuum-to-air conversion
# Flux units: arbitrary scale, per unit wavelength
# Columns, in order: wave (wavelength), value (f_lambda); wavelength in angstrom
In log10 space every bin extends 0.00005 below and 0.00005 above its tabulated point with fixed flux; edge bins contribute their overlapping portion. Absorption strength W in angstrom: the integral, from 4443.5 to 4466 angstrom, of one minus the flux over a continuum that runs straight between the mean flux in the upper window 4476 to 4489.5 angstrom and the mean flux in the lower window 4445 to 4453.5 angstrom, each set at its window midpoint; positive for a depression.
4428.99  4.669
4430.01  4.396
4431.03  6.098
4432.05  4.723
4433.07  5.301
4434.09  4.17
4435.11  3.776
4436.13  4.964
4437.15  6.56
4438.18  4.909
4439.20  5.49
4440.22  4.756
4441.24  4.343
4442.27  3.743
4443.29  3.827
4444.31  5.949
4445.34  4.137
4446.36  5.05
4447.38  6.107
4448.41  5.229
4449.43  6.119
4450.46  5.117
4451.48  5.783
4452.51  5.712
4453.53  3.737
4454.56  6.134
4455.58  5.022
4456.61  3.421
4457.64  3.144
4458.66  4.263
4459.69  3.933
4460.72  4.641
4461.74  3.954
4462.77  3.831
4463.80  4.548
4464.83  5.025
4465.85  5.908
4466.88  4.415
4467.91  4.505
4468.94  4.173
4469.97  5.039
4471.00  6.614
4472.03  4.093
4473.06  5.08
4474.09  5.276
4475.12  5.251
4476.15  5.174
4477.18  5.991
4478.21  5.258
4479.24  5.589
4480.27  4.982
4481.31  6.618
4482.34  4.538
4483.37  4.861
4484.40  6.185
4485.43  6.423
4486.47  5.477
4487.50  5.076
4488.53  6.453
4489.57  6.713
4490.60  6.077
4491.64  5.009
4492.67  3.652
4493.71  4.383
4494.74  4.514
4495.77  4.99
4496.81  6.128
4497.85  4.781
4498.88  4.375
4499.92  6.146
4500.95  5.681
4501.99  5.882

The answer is 2.4 angstrom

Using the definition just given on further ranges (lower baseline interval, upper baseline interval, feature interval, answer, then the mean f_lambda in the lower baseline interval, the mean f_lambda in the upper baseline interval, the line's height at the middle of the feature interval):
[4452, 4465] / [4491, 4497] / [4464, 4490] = -4.6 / 4.4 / 4.73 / 4.57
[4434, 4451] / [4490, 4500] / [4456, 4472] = 1.6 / 4.98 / 4.97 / 4.97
